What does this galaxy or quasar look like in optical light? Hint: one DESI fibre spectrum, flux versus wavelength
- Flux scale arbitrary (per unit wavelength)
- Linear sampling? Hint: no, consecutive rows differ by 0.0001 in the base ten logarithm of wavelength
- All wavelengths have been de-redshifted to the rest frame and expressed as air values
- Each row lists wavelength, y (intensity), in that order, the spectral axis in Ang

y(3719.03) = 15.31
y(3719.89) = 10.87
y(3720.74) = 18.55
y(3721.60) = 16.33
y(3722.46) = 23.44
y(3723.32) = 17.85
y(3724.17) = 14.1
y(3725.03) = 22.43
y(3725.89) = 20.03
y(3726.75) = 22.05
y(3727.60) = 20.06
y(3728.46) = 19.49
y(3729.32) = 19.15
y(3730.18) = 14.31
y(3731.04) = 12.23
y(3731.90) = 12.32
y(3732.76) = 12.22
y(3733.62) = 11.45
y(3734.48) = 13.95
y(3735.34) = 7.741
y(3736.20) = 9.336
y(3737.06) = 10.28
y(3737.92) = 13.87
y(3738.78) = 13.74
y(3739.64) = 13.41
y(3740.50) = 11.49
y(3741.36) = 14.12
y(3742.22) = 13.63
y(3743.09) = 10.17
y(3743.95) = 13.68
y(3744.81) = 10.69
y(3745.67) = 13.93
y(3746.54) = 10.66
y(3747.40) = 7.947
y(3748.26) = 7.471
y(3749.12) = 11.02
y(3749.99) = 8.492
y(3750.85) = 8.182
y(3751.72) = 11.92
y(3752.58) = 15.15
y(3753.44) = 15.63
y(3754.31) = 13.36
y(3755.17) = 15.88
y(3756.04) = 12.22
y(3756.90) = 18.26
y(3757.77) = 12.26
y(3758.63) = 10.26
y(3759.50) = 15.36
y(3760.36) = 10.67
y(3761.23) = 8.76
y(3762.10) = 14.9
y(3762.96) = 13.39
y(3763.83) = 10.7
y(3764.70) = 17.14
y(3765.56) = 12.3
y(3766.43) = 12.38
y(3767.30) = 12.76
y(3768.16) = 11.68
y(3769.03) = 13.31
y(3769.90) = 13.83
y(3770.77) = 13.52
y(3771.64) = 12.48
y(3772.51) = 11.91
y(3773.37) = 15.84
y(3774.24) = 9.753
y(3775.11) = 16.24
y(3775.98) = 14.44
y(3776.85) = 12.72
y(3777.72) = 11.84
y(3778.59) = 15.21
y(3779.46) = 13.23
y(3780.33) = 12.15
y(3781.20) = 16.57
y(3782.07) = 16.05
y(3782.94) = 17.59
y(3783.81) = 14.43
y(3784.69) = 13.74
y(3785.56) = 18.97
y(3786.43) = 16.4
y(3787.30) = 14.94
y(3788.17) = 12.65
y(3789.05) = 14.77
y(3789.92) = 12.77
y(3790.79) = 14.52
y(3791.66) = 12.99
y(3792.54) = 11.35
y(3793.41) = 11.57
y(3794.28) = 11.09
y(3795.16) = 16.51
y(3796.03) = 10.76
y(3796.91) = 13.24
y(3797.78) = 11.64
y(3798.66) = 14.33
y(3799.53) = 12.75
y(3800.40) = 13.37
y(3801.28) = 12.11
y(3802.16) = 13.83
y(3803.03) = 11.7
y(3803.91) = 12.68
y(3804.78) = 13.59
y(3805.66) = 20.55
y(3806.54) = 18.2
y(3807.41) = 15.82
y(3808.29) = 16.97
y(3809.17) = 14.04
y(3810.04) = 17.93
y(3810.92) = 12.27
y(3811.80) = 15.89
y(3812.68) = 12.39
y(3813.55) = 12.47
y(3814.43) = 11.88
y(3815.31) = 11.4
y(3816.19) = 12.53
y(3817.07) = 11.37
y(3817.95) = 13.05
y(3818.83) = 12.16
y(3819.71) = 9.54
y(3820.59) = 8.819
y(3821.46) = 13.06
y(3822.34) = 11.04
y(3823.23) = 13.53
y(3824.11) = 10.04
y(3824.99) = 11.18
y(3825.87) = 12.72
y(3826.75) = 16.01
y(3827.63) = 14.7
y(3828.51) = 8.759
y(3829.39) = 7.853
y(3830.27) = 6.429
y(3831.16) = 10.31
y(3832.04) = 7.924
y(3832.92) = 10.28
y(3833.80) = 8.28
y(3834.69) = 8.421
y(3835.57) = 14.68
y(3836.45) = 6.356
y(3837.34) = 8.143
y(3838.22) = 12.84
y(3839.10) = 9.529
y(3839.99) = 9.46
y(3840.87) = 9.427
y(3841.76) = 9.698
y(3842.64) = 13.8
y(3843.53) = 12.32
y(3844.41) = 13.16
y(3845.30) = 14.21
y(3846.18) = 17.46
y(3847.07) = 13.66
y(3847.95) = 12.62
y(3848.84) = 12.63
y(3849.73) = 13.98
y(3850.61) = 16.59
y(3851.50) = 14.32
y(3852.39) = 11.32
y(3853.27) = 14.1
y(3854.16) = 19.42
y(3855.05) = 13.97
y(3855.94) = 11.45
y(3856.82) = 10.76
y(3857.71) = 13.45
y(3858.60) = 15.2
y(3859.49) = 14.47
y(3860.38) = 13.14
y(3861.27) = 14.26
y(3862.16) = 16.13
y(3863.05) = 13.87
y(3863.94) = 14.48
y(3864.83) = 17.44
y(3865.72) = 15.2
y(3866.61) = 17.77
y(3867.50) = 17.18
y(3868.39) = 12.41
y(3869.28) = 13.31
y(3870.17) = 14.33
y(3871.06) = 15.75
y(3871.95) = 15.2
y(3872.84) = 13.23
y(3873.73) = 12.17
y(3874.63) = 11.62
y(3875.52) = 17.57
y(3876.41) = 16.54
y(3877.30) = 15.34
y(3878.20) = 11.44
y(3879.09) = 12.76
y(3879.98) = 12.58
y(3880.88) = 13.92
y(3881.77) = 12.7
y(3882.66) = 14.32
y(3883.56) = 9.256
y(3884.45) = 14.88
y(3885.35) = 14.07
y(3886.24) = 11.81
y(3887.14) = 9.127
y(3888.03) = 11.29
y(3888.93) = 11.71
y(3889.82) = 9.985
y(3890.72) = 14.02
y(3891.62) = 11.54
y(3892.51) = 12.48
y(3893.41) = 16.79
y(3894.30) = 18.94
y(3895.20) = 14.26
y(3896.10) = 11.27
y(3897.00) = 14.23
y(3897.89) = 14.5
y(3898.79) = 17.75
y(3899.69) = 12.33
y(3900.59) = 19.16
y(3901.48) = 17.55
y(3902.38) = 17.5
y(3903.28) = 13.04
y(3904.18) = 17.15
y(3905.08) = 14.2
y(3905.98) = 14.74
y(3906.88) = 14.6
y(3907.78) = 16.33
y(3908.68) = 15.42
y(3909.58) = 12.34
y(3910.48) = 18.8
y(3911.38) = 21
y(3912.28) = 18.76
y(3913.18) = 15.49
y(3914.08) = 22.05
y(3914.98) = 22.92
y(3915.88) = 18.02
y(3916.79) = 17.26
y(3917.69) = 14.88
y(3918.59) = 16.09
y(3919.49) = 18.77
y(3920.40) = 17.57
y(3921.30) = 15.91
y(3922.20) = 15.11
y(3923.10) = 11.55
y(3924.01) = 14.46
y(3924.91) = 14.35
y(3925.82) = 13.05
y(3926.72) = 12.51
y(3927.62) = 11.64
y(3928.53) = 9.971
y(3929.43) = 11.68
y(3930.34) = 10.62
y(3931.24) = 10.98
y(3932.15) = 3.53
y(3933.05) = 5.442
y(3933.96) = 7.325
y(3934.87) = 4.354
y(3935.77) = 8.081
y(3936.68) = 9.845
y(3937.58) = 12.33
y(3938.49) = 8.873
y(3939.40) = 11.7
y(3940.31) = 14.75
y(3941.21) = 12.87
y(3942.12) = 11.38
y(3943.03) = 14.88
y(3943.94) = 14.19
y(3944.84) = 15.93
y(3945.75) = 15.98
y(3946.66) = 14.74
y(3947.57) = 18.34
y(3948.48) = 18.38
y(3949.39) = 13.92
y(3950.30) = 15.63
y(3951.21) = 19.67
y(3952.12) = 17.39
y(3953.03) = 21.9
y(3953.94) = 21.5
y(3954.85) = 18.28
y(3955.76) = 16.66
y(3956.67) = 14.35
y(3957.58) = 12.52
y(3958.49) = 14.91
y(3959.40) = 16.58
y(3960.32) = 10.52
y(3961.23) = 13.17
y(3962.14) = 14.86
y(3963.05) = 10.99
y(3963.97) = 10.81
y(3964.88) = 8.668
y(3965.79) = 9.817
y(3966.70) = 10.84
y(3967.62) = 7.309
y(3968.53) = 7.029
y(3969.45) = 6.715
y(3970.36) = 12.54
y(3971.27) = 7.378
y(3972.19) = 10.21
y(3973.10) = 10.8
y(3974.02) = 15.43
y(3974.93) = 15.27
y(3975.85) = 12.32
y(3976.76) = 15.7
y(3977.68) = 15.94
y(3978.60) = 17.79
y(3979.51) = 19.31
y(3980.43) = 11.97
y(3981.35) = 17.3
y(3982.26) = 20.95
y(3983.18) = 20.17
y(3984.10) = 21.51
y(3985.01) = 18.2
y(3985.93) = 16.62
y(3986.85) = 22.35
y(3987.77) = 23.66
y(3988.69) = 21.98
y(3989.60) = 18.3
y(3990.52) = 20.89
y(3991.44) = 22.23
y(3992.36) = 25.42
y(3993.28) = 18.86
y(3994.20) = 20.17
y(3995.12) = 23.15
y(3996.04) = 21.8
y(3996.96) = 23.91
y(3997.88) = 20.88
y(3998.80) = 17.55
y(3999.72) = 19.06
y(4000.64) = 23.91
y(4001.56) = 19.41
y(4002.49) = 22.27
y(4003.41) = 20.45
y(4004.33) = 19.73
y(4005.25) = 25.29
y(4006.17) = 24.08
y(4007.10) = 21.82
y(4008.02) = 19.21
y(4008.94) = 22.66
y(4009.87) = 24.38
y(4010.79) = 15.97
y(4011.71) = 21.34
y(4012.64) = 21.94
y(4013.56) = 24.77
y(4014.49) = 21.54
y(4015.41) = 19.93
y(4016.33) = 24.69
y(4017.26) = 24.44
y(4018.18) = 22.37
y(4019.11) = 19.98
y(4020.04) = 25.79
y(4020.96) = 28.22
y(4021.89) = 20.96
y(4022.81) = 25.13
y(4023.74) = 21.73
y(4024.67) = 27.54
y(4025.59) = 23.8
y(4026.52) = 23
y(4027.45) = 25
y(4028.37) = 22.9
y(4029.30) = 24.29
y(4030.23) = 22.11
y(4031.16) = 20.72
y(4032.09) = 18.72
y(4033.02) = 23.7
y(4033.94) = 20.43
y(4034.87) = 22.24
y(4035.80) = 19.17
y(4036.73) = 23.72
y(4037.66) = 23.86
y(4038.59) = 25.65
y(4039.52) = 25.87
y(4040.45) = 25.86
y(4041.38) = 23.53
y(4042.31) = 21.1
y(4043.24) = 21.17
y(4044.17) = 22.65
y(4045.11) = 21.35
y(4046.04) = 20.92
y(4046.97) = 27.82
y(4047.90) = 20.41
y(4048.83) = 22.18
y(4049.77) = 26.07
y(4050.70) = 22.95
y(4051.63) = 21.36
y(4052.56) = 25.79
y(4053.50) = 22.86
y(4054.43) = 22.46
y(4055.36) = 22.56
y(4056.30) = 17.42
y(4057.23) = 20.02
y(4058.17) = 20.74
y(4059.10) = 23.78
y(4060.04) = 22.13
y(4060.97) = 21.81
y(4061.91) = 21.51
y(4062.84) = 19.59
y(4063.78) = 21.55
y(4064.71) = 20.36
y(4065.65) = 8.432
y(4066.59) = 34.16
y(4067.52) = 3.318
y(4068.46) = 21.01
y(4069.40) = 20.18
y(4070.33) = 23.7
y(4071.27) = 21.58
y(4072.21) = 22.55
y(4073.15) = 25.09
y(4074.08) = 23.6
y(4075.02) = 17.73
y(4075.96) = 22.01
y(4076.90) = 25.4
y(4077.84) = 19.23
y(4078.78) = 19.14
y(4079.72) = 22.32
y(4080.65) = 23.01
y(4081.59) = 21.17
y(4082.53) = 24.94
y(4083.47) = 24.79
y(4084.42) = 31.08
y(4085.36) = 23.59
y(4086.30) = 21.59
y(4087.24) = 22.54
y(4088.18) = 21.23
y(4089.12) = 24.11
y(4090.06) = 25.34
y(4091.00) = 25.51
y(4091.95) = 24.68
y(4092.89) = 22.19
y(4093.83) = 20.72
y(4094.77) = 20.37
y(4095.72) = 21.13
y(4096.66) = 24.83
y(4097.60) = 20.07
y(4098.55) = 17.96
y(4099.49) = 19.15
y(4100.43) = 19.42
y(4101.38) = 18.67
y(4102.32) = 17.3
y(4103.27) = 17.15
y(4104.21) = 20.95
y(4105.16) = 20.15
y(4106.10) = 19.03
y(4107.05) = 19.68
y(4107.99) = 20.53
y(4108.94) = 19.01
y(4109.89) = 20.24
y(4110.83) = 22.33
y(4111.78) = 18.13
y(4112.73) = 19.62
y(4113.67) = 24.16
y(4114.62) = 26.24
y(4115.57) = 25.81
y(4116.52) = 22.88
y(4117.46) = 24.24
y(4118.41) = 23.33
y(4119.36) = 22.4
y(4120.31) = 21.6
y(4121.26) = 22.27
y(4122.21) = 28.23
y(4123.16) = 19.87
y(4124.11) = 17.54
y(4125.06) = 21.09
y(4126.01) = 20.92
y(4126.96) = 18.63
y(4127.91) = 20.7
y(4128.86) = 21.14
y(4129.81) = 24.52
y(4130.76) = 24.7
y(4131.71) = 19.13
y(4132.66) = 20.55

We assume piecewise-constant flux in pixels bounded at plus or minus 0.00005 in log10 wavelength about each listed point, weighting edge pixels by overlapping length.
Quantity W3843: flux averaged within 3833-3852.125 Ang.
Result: 11.9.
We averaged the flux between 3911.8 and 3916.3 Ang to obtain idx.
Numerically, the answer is 19.5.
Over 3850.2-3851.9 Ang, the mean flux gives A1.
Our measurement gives 15.4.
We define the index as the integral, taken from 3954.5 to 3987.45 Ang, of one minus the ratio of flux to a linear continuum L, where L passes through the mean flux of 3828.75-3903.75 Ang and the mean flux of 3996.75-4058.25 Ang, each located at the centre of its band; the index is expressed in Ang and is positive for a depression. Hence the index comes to 8.9 Ang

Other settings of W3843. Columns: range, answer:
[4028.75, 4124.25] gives 21.9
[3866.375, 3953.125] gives 14.2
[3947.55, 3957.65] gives 17.5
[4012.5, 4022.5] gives 23.2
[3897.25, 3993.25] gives 14.9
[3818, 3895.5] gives 12.8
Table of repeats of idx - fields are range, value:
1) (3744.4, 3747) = 11.7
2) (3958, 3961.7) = 13.8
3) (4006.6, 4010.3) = 22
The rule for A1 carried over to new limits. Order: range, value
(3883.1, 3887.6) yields 11.8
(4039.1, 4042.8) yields 24.1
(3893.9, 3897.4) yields 14.6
